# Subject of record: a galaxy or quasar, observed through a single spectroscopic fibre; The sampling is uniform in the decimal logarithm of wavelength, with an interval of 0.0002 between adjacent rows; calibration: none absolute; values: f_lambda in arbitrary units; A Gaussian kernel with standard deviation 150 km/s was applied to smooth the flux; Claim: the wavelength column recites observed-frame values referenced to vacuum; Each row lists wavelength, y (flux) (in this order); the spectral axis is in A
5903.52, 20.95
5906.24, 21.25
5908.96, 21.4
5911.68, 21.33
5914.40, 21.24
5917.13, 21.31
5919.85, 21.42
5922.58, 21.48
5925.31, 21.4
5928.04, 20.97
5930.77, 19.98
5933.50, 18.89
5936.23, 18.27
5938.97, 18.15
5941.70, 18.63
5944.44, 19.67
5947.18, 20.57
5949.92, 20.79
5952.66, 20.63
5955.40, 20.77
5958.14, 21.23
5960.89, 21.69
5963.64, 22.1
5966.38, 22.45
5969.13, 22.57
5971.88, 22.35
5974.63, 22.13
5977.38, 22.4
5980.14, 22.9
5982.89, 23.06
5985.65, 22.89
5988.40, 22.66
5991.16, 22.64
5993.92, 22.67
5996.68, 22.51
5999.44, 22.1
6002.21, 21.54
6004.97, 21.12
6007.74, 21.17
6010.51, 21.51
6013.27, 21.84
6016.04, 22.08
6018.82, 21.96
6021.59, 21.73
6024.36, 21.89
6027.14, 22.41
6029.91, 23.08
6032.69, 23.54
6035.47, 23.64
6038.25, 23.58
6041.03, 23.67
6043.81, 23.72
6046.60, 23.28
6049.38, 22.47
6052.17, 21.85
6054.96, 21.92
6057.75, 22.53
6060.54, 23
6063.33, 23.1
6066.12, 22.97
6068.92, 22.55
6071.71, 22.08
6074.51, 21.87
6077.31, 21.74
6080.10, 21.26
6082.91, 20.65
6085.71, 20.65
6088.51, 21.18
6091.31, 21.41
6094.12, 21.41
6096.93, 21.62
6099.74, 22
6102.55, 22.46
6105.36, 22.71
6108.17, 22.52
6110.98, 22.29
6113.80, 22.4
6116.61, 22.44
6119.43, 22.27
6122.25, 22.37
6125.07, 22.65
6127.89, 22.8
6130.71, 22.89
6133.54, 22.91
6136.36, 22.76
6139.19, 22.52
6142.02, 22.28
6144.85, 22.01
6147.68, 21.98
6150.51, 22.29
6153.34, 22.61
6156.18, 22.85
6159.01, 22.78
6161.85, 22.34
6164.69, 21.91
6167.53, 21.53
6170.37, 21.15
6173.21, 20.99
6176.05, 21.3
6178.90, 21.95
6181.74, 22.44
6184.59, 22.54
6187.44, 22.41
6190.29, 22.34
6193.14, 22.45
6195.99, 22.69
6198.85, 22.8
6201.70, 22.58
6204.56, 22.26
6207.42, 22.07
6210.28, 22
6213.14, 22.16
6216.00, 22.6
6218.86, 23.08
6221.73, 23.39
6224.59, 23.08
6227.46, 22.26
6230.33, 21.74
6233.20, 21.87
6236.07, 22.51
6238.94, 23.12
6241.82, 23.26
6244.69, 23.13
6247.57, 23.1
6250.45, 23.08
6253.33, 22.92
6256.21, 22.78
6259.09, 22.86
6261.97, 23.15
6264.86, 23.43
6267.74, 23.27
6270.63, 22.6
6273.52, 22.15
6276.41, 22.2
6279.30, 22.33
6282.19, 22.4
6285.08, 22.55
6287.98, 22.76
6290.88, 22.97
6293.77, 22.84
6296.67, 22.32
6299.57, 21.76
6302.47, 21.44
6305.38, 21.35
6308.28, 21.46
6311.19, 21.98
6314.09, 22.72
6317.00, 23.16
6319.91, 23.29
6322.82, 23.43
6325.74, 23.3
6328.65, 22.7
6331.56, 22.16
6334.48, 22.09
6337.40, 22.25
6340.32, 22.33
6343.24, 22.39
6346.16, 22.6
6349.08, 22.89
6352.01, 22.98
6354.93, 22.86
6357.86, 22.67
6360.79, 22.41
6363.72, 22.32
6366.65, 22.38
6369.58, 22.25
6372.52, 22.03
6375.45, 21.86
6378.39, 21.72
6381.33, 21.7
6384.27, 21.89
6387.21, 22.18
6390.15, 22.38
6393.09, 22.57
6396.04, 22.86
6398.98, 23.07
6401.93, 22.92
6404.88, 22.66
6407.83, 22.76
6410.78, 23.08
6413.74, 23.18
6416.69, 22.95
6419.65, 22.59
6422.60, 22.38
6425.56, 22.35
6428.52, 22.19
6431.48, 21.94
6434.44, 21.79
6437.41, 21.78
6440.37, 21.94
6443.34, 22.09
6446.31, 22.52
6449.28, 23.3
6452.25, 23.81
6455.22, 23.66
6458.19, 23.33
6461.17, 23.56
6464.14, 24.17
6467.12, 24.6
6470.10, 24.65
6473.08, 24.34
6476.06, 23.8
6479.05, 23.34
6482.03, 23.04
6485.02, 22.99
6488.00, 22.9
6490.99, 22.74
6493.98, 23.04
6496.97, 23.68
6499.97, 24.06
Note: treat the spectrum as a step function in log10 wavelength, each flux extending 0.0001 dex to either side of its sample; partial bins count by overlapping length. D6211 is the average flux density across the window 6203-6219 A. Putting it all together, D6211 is 22.3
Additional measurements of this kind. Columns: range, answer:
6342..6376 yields 22.5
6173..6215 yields 22.2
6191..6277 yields 22.7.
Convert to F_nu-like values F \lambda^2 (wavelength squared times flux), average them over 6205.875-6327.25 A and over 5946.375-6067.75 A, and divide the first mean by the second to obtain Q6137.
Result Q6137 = 1.10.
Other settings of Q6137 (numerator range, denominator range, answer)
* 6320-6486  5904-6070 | 1.19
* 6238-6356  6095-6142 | 1.07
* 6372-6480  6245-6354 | 1.05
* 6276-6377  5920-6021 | 1.18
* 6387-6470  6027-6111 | 1.15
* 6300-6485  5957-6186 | 1.13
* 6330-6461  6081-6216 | 1.10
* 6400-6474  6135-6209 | 1.12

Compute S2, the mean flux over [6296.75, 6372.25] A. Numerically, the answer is 22.4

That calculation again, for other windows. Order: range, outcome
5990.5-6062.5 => 22.4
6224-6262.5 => 22.8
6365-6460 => 22.5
